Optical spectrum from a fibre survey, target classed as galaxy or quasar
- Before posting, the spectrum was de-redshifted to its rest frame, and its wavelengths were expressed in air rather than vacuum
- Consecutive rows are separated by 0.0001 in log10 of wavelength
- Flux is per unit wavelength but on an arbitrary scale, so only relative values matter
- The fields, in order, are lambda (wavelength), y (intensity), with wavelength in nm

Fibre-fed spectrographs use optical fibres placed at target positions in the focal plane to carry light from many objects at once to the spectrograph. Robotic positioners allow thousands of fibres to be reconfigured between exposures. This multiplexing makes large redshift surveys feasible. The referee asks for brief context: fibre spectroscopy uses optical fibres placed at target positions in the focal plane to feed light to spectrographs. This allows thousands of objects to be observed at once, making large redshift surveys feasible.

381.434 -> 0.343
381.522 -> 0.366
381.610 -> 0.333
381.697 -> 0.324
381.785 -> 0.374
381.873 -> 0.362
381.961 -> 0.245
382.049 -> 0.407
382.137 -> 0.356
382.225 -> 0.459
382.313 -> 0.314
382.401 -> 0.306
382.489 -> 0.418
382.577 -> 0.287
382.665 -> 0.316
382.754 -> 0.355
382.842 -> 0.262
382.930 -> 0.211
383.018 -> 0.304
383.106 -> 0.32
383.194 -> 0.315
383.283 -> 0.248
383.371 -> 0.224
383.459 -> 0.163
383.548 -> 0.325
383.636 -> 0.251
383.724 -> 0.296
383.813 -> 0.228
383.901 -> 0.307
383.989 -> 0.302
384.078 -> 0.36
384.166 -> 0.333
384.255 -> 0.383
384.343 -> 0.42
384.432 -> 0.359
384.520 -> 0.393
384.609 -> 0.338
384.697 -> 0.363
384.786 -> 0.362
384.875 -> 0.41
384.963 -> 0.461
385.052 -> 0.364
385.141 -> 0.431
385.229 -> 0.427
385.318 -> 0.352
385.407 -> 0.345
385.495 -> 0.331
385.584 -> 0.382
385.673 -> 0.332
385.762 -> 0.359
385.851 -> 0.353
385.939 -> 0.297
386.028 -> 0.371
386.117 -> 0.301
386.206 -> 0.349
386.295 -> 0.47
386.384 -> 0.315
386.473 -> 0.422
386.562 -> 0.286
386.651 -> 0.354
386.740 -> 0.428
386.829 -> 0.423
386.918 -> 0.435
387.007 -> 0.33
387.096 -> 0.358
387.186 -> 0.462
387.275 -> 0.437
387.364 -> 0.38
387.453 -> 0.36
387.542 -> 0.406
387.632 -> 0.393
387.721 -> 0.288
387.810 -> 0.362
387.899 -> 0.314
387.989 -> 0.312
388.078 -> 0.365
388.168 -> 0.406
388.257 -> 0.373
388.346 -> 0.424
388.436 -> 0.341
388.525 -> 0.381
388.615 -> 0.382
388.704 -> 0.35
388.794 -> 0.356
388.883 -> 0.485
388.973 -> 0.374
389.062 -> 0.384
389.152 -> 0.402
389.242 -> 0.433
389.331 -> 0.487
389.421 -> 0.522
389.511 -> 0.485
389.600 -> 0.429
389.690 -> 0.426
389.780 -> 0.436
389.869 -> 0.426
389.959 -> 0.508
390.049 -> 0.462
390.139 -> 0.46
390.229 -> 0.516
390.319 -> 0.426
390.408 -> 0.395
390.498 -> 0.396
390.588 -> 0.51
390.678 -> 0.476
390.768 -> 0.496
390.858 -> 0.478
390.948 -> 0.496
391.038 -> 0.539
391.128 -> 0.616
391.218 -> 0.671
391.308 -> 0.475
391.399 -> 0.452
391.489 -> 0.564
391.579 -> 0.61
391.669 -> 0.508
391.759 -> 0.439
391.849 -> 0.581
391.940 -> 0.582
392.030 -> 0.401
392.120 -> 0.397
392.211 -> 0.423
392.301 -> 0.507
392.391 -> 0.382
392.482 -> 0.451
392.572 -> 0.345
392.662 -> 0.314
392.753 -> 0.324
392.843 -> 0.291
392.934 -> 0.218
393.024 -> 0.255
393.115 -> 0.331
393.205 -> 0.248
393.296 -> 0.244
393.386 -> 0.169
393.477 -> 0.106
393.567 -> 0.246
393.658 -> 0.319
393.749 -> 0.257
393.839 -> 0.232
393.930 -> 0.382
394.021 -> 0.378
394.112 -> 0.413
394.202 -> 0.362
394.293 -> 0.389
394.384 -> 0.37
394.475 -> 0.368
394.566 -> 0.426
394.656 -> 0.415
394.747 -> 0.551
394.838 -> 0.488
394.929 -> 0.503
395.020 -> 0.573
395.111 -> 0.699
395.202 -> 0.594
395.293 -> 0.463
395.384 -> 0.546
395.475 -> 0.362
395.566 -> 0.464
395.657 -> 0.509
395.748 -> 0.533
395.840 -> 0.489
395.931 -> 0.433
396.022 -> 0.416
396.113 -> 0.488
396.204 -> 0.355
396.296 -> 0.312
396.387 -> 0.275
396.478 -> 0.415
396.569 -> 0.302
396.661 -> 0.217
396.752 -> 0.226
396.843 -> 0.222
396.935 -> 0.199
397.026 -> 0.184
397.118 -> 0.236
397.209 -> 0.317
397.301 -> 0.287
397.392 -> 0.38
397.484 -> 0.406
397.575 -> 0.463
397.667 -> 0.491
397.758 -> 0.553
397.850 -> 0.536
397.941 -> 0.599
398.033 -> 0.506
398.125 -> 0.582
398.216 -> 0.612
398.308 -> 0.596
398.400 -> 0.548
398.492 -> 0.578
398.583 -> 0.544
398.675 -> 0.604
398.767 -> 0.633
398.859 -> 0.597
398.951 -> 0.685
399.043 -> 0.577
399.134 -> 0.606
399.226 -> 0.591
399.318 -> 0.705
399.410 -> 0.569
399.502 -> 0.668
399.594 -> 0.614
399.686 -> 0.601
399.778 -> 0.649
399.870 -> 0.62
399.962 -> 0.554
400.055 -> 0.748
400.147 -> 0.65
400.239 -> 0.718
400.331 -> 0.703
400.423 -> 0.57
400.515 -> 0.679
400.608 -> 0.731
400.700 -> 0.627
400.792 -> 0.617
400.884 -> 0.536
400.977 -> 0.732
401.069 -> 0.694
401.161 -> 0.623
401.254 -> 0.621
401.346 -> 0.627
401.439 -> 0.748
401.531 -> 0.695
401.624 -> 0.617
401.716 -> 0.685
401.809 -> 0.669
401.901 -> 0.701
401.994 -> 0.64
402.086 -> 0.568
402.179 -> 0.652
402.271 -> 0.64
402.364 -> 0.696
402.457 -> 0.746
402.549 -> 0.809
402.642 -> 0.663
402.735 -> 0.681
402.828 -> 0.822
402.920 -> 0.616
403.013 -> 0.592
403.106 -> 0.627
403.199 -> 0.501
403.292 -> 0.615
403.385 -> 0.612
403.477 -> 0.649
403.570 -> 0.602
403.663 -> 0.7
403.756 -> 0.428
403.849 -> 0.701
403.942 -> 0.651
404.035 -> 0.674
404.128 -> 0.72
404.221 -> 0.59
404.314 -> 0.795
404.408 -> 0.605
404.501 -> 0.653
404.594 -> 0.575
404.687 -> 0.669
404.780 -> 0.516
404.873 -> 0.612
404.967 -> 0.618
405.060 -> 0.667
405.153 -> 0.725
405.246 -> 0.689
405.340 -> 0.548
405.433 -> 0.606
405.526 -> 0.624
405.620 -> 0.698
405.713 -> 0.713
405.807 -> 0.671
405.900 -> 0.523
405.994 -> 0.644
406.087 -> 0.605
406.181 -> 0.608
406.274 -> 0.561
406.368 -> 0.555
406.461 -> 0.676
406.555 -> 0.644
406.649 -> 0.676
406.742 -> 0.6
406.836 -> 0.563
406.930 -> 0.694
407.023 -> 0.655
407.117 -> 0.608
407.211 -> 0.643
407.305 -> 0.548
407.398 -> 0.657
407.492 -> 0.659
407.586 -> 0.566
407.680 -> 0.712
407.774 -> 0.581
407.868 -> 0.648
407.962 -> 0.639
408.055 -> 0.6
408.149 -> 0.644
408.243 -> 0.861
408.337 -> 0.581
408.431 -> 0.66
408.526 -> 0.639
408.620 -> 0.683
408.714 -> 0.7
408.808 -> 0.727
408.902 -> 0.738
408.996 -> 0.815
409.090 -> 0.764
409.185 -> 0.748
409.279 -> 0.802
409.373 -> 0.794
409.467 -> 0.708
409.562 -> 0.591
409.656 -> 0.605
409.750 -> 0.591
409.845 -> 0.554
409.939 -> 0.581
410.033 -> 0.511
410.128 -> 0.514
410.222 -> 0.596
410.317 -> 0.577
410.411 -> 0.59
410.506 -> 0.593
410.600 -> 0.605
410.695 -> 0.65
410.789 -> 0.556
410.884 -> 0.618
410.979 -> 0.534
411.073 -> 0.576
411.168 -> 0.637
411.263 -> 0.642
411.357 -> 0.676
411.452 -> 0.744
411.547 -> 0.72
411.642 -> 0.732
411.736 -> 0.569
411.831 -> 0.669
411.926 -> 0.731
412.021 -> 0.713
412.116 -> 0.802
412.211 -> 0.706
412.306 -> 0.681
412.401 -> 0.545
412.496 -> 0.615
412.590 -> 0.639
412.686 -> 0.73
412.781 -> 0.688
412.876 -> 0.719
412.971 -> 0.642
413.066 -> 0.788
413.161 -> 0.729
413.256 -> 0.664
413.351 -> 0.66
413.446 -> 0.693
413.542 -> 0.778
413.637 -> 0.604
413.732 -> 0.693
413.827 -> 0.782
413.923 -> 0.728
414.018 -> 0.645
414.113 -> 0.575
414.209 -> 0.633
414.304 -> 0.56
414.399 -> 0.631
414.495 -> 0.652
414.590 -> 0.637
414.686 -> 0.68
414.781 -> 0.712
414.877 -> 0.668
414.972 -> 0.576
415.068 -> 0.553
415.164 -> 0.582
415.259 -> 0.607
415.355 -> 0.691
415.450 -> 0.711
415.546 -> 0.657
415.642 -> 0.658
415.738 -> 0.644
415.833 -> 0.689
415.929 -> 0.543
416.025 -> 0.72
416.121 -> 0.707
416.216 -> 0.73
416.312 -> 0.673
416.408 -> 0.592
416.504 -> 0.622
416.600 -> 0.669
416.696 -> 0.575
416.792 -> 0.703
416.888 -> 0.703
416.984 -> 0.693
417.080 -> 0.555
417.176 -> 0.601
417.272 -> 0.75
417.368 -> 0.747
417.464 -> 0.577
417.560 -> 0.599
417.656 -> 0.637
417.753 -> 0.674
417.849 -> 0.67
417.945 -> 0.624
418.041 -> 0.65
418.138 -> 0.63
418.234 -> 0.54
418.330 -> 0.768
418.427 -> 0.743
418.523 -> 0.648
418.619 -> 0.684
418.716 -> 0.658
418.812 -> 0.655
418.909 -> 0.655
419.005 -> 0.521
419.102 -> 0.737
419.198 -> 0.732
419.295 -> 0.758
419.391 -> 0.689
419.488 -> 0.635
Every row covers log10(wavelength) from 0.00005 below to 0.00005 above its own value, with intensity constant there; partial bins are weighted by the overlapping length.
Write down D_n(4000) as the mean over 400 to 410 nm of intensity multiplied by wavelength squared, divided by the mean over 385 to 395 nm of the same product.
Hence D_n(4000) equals 1.76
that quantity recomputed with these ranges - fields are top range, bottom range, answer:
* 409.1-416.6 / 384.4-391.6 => 1.79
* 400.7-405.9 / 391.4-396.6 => 1.68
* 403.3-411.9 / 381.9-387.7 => 2.06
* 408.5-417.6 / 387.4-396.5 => 1.75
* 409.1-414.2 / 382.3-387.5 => 2.17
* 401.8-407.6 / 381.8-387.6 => 2.03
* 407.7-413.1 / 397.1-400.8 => 1.21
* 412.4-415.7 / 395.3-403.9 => 1.27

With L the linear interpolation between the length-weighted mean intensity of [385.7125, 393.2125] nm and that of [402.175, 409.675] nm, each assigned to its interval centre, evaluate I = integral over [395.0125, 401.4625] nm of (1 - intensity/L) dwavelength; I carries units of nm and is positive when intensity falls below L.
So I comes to 0.227 nm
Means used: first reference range 0.415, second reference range 0.653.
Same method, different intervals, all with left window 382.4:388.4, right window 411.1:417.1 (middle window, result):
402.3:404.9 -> -0.46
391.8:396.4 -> 0.51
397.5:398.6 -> -0.13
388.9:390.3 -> -0.19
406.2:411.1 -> -0.27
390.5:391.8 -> -0.34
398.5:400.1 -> -0.37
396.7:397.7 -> 0.36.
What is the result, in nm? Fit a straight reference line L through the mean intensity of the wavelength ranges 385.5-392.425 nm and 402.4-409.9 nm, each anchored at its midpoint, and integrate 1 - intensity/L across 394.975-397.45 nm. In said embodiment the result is 0.62 nm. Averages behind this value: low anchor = 0.425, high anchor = 0.651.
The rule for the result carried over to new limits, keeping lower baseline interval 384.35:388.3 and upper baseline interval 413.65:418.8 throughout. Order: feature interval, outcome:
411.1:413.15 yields -0.23 nm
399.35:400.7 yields -0.40 nm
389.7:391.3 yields -0.29 nm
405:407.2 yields -0.29 nm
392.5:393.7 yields 0.47 nm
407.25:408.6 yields -0.16 nm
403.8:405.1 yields -0.25 nm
